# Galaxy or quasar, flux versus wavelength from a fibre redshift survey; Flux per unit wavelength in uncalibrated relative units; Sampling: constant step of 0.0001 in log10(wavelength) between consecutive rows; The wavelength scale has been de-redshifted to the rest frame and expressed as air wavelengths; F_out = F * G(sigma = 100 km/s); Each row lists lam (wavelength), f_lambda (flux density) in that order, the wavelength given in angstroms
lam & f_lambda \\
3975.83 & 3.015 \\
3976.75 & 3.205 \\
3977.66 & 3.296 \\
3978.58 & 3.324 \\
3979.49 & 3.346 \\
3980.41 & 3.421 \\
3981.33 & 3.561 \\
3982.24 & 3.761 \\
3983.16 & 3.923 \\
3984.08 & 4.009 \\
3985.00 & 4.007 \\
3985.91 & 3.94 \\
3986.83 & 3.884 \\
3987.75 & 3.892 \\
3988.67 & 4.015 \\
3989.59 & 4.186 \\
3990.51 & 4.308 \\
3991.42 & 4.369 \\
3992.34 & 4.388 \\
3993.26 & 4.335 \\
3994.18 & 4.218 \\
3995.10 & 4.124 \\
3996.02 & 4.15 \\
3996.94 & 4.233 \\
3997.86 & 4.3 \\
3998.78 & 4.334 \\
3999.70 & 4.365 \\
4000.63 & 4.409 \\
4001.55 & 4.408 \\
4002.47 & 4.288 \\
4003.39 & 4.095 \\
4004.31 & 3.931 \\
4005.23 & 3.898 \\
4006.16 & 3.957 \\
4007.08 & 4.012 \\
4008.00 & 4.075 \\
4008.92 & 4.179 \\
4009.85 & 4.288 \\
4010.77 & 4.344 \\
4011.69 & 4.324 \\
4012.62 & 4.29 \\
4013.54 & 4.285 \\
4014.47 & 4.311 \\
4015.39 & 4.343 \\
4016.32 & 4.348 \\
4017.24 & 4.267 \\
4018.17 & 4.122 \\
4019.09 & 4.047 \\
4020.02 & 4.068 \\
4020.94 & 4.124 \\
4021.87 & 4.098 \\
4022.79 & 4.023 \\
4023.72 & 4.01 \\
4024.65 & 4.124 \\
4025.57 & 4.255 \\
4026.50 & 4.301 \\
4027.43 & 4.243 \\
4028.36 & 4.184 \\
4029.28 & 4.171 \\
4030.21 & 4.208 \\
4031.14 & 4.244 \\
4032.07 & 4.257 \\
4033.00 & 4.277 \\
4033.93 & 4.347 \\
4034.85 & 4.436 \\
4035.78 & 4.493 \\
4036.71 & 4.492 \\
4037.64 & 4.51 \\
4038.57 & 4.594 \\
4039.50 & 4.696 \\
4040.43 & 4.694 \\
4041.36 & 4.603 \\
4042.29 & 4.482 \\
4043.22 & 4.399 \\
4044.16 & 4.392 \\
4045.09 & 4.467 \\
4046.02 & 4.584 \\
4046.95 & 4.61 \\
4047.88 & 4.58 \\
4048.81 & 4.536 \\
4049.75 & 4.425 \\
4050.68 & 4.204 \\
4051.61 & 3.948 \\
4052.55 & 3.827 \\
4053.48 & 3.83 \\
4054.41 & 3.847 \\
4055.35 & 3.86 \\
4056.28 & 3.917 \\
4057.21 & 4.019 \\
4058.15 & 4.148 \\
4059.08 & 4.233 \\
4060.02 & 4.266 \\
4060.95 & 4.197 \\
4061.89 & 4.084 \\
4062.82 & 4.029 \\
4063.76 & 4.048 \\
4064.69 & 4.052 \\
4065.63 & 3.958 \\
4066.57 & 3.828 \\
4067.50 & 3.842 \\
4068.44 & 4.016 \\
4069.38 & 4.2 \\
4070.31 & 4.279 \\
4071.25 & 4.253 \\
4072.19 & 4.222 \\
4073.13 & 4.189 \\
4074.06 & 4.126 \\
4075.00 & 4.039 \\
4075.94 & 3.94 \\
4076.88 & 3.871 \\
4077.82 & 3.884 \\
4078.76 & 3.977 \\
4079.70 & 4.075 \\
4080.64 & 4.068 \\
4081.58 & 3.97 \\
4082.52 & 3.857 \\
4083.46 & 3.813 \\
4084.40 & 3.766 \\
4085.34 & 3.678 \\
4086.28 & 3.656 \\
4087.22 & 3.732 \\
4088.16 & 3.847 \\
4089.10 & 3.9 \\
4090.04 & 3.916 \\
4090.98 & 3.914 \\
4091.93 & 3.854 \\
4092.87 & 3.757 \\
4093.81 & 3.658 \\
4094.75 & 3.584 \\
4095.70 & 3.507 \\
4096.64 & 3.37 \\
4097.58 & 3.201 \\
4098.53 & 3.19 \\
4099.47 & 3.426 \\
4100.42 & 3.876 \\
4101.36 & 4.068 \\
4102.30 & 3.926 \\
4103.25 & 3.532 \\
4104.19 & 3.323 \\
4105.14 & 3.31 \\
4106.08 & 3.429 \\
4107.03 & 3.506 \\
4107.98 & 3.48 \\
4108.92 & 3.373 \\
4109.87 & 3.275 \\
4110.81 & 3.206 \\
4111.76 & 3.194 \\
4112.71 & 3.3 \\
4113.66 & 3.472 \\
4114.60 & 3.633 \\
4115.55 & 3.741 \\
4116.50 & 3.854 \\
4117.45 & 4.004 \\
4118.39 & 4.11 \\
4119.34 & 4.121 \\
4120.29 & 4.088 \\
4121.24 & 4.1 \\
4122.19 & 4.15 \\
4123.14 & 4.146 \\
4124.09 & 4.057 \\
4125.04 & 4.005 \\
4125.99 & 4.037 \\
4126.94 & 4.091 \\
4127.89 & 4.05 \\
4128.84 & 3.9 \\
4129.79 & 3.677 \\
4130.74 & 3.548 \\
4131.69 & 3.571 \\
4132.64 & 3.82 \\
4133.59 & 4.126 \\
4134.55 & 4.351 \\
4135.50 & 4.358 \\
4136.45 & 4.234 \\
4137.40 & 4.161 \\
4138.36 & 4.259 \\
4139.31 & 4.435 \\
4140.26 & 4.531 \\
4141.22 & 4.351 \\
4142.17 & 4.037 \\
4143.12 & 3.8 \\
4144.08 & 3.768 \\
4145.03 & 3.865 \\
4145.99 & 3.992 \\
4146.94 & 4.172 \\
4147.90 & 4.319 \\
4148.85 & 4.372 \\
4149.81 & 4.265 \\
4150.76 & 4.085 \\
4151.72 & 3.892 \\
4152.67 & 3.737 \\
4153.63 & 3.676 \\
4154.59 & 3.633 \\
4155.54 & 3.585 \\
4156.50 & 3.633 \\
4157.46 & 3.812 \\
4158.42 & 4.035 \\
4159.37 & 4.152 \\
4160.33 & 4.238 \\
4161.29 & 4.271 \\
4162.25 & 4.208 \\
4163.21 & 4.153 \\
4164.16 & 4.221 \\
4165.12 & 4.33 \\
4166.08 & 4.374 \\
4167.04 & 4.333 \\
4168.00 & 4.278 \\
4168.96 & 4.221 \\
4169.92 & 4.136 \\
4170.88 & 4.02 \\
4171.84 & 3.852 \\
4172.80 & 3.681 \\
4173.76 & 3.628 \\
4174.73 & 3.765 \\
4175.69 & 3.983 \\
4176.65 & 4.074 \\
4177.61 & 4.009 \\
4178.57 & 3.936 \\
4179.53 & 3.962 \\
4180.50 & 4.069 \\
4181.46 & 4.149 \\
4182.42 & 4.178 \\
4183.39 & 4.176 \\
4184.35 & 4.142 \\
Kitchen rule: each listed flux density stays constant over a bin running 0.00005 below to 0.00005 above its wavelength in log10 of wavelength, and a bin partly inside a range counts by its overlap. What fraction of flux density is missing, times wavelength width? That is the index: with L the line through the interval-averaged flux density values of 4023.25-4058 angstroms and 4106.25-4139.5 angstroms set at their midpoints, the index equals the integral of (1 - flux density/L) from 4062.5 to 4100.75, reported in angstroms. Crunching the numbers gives 2.1 angstroms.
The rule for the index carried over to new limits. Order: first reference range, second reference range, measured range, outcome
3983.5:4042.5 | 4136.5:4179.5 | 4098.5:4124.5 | 2.71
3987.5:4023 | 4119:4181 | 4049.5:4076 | 0.49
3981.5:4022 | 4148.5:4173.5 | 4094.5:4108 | 1.88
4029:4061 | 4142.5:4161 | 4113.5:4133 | 0.61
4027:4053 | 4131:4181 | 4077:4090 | 1.21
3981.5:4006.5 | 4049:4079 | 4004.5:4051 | -2.38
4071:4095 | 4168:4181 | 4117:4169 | -1.65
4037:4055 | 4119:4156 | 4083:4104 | 2.58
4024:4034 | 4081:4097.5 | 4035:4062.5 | -1.61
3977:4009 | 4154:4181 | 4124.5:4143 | -0.26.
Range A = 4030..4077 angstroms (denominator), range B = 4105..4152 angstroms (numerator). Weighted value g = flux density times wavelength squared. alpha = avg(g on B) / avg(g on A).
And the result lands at 1.0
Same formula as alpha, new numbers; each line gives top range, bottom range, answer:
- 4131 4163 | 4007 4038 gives 1.01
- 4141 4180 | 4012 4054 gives 0.99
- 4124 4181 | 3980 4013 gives 1.06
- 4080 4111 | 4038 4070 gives 0.88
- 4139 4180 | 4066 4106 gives 1.10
